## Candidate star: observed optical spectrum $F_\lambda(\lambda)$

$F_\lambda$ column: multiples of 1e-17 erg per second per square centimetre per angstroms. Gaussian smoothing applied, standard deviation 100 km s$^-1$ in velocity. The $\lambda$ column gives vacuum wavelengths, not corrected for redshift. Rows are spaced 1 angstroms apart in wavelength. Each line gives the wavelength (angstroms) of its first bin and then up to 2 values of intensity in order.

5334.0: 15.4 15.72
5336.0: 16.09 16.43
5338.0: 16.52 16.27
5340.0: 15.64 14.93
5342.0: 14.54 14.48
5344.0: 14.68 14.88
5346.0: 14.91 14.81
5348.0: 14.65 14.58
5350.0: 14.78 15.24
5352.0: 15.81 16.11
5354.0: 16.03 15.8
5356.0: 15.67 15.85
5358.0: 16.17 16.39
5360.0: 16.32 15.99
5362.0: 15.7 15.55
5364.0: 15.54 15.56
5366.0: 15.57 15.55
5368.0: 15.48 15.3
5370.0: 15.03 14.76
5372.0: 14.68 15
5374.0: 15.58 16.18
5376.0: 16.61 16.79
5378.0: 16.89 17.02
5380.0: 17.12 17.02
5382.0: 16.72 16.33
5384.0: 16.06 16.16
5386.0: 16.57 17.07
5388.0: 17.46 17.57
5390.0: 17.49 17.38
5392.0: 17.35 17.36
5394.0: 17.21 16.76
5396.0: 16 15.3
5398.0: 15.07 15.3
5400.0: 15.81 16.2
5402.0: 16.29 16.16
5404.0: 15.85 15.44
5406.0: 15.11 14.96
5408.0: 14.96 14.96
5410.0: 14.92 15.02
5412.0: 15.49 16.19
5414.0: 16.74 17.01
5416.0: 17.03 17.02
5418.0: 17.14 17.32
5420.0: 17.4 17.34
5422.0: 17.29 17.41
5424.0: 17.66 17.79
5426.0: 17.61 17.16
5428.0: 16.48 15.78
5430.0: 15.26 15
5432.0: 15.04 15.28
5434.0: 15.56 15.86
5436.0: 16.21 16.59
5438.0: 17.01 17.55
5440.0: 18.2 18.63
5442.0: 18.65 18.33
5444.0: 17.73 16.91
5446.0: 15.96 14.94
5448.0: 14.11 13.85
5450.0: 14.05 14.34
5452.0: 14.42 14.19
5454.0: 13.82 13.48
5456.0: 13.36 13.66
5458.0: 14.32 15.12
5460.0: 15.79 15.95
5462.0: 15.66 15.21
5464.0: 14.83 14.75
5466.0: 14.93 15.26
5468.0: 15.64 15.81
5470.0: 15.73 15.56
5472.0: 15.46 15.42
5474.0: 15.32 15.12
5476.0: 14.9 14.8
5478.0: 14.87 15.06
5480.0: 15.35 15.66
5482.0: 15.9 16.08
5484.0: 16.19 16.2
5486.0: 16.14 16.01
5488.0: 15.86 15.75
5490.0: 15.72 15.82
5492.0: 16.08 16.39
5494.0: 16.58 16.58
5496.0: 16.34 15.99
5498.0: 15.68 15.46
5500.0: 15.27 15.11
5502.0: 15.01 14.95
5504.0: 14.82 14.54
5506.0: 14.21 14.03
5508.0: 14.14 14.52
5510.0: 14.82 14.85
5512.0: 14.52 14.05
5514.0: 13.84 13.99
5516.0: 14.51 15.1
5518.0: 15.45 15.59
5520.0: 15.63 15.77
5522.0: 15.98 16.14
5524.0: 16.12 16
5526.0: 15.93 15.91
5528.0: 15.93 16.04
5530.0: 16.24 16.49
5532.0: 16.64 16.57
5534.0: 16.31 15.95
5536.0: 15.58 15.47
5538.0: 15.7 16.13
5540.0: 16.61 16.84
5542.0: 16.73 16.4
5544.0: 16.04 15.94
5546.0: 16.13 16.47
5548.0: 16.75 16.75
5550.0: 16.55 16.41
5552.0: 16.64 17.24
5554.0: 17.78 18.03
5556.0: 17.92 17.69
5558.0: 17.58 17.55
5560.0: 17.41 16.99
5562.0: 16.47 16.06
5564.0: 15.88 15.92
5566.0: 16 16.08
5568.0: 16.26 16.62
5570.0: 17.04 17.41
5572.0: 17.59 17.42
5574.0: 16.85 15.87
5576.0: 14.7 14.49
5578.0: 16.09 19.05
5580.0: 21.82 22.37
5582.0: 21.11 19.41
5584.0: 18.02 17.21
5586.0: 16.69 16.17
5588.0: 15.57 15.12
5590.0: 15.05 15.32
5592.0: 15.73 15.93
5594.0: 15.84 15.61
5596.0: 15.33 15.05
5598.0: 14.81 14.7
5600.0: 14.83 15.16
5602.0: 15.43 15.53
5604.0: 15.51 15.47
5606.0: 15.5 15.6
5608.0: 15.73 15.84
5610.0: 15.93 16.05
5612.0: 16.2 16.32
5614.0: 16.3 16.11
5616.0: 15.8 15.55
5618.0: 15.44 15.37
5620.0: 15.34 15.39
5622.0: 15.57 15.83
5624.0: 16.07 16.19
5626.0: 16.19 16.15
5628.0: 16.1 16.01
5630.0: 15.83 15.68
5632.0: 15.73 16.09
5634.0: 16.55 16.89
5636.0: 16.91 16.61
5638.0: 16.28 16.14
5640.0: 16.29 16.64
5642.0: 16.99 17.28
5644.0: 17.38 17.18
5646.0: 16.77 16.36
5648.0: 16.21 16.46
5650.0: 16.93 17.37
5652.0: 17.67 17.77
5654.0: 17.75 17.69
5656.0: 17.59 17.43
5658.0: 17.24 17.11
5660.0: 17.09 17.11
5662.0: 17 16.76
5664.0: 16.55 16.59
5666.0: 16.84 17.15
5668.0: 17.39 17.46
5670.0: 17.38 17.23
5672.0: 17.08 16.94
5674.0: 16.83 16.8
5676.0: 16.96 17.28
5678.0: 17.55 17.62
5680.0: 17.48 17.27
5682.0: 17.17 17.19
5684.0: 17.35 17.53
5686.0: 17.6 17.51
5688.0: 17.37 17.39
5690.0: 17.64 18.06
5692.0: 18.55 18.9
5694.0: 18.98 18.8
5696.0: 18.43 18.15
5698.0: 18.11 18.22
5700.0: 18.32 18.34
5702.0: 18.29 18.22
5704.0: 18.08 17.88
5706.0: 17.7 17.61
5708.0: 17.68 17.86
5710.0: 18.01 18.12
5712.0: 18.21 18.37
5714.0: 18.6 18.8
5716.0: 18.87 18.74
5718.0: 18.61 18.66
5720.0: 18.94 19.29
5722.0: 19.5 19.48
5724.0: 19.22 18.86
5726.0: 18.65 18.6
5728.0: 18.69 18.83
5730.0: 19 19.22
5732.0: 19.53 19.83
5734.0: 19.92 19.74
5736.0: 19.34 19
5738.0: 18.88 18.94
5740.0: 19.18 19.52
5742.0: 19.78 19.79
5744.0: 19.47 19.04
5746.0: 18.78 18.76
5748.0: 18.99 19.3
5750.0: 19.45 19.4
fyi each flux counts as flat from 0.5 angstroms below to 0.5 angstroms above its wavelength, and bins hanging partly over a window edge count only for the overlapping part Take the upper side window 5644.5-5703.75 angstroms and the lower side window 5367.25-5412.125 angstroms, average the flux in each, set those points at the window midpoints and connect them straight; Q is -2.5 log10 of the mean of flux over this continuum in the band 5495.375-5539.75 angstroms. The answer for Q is 0.09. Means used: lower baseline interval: 16.1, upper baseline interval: 17.5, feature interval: 15.4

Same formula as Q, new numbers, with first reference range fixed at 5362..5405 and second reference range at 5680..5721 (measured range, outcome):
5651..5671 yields 0.04 mag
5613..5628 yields 0.12 mag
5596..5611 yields 0.14 mag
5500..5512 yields 0.16 mag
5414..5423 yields -0.05 mag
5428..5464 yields 0.07 mag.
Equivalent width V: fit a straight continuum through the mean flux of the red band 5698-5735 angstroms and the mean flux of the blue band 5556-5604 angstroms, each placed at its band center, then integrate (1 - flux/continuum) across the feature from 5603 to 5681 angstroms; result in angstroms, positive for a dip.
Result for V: 4.3 angstroms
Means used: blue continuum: 16.6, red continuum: 18.6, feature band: 16.6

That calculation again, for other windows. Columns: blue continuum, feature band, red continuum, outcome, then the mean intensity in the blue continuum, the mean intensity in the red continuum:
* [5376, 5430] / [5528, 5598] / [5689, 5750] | 3.8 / 16.5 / 18.7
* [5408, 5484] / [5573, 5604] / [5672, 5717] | 0.9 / 15.8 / 17.9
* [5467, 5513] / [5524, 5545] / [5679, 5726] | -0.2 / 15.4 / 18.2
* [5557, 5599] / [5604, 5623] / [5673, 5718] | 1.5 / 16.8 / 17.9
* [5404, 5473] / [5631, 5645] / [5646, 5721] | 0.6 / 15.9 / 17.7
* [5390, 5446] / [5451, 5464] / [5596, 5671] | 1.5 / 16.5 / 16.3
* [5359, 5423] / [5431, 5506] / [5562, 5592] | 4.4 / 16.2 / 17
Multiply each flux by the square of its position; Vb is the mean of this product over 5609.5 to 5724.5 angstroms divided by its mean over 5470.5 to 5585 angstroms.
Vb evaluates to 1.12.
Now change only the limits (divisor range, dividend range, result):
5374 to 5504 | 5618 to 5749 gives 1.21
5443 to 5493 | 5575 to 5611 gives 1.12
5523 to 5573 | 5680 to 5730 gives 1.17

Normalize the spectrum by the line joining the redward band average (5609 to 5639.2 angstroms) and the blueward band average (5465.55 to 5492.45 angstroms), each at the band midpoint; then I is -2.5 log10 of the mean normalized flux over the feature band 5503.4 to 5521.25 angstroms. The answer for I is 0.07 mag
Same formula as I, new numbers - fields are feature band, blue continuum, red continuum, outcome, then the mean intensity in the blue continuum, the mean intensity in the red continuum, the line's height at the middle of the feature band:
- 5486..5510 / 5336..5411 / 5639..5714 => 0.07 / 15.9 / 17.5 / 16.5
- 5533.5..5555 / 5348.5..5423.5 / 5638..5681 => 0.02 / 16.1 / 17.1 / 16.7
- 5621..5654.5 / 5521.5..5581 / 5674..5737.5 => 0.07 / 16.6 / 18.3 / 17.6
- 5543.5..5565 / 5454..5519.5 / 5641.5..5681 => -0.06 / 15.2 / 17.1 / 16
